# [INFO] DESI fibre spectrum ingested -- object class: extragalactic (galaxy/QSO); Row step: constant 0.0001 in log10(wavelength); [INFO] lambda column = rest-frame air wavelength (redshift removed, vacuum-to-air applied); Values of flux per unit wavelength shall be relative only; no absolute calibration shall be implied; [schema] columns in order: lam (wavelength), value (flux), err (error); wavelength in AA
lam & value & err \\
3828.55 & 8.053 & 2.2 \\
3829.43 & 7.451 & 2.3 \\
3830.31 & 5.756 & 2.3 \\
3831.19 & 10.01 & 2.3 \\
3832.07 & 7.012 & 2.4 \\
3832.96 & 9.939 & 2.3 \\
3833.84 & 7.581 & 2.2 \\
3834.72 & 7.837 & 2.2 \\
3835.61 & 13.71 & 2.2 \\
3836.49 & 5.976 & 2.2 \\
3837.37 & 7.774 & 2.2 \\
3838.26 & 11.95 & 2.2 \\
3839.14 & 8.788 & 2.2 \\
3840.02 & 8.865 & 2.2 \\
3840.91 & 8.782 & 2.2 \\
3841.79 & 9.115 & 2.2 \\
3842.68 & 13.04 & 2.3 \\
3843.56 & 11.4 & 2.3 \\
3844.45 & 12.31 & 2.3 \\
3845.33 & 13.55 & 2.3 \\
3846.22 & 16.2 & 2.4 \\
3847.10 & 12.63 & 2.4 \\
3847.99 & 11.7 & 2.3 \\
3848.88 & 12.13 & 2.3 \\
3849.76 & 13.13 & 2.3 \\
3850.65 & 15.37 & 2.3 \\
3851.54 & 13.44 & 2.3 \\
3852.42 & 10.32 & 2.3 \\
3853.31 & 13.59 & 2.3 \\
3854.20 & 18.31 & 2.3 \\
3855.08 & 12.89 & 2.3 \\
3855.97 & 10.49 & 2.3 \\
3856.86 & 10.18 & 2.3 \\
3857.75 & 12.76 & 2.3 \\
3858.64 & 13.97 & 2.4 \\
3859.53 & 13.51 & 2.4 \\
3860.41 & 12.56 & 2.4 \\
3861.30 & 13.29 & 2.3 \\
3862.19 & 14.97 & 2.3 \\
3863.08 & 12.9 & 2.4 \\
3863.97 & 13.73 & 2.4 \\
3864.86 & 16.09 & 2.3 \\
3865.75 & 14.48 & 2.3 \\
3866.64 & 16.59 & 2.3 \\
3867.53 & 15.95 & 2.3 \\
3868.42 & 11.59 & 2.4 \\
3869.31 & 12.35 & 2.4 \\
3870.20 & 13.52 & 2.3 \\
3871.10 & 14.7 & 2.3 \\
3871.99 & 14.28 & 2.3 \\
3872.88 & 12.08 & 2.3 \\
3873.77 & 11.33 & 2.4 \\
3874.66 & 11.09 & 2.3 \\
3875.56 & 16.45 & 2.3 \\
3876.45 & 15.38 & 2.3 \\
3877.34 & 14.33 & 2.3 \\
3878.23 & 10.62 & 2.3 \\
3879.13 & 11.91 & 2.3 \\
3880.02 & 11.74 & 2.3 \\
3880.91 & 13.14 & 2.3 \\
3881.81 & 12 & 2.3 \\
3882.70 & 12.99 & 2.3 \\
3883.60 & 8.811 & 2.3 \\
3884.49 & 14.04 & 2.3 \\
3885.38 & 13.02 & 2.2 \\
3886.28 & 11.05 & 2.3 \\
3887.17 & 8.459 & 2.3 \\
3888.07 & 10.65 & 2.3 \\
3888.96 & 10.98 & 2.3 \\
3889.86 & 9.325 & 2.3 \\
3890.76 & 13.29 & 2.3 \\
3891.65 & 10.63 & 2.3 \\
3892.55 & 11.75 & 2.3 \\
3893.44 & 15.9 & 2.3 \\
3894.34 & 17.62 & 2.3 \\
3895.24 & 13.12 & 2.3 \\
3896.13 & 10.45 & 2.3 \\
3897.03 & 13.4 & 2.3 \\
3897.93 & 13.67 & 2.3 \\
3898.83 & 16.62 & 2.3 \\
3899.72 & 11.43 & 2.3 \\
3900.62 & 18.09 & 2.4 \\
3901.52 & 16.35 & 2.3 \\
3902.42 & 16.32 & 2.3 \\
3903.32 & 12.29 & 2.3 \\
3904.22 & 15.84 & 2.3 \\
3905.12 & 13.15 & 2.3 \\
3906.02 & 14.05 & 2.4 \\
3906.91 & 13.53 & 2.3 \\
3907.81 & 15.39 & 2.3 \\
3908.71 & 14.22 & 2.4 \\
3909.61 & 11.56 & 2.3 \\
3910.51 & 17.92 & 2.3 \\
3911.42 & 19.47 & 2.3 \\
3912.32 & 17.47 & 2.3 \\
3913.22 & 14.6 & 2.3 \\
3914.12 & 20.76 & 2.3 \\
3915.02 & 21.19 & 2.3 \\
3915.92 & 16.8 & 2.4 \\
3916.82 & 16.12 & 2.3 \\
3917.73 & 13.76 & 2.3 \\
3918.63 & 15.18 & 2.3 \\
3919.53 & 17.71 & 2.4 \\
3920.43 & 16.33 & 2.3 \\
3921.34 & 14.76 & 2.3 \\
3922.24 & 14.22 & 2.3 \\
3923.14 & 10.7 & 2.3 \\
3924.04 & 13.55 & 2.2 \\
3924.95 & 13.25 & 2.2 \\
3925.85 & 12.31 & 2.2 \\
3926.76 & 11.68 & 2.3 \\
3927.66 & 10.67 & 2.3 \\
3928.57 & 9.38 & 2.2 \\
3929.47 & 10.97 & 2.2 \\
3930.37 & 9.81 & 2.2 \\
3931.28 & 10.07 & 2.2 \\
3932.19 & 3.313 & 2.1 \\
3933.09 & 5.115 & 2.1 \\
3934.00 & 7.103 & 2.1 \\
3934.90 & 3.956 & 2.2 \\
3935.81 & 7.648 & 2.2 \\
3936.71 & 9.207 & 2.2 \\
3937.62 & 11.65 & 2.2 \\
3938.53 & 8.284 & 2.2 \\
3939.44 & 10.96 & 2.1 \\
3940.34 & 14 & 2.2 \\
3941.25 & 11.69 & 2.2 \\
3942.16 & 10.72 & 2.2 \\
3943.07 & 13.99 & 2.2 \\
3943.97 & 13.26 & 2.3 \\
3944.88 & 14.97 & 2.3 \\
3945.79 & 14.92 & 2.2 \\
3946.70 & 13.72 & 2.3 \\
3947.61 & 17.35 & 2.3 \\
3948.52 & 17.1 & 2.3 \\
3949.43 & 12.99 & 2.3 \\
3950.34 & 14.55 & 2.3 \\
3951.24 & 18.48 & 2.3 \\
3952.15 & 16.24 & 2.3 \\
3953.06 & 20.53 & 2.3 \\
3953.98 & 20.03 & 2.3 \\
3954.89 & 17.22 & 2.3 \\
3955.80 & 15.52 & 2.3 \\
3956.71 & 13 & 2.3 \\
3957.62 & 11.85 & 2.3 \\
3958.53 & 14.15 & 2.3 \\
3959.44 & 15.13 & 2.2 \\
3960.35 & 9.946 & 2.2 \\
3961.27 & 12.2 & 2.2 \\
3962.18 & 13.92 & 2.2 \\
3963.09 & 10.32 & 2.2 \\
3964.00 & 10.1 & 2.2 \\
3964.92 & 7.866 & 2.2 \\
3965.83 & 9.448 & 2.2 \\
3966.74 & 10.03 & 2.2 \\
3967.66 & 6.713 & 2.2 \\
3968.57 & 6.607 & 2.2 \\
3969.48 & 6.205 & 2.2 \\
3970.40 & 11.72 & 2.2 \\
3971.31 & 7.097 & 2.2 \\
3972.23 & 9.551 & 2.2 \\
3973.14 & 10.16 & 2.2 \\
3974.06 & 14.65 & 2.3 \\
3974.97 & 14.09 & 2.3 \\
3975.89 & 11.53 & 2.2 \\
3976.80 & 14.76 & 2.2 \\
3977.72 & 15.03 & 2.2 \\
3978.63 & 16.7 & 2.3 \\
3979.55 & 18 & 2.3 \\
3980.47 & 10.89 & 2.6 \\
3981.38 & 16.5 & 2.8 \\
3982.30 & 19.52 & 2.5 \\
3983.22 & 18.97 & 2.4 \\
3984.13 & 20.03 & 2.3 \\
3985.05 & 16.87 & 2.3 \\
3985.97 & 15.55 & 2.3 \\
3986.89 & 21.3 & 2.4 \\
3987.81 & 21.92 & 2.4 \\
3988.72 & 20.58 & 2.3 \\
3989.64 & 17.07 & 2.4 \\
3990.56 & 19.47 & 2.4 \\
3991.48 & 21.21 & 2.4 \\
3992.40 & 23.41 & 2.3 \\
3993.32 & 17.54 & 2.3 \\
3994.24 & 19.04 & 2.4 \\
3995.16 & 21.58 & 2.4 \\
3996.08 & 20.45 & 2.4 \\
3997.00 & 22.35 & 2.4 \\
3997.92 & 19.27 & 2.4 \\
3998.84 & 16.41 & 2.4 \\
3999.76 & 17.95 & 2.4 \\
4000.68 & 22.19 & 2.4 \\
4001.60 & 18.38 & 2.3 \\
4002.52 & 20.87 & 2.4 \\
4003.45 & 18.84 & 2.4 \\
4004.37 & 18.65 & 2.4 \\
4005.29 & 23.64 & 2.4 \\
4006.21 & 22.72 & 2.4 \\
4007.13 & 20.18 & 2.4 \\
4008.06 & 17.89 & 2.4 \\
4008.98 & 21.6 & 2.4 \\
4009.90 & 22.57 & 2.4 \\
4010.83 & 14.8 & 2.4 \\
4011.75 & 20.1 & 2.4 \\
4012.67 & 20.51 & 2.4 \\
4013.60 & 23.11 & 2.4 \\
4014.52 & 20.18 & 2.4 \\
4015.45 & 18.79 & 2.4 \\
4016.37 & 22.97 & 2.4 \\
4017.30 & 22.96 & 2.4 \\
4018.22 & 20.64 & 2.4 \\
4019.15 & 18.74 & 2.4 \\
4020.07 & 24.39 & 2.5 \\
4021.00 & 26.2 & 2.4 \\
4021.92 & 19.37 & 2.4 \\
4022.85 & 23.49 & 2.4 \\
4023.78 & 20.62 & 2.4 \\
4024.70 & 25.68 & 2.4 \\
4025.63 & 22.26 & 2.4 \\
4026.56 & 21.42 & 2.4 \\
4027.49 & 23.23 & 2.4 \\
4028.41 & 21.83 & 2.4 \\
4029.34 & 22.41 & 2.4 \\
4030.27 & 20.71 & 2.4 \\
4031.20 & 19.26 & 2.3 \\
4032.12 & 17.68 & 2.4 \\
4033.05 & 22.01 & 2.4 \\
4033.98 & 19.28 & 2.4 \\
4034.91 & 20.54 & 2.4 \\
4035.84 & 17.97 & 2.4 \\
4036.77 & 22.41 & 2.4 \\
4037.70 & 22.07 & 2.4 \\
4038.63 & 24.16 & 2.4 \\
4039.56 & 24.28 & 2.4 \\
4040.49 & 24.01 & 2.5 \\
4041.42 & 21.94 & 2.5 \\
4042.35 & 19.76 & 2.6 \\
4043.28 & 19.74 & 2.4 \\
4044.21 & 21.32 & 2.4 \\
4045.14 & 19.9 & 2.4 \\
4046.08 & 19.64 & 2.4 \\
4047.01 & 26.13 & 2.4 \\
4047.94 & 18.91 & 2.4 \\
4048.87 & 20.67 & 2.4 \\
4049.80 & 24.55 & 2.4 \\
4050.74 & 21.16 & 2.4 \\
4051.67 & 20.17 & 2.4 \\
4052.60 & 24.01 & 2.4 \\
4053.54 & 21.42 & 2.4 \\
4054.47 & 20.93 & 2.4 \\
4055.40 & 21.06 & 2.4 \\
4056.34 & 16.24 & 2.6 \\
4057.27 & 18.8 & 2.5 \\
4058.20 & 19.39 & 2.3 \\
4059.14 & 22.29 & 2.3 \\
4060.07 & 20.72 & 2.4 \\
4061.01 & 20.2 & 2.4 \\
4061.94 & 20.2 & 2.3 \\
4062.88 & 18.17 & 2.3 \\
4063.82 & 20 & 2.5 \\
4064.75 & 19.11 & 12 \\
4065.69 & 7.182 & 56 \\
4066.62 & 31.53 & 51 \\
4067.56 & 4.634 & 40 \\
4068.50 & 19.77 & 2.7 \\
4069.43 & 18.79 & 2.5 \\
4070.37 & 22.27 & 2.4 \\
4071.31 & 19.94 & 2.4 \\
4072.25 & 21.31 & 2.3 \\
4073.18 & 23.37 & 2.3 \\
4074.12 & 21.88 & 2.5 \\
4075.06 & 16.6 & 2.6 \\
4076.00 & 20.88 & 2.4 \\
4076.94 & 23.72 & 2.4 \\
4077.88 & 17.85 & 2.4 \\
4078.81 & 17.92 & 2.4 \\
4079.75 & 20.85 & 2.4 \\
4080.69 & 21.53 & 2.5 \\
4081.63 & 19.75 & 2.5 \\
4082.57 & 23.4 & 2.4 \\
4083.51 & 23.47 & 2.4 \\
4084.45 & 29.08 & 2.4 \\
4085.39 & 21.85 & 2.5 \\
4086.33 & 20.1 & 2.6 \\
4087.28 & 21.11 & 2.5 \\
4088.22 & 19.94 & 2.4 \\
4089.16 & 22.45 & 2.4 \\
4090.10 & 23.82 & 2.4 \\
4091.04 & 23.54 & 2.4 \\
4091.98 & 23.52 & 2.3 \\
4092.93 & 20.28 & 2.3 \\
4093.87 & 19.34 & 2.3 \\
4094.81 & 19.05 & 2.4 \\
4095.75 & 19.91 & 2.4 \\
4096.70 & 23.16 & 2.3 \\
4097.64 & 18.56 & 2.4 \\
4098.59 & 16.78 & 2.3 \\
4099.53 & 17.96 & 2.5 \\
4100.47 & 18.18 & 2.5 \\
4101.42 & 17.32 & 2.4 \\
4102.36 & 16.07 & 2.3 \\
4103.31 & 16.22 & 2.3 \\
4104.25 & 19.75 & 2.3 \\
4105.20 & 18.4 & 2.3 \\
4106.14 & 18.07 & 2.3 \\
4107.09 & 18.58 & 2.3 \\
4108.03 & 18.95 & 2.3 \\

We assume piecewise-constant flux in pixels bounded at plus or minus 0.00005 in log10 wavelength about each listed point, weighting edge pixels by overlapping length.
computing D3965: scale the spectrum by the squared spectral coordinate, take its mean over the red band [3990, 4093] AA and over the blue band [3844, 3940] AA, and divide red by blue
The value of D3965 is 1.72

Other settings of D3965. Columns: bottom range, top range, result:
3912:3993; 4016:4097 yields 1.61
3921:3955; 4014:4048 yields 1.83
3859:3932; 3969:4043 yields 1.50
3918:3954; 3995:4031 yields 1.75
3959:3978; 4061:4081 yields 1.90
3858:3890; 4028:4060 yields 1.78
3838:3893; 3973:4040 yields 1.69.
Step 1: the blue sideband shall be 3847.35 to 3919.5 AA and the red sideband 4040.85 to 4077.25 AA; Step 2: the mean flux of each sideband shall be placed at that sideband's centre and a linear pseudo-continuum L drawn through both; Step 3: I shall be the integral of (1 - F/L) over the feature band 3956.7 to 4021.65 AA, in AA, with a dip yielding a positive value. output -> 3.1 AA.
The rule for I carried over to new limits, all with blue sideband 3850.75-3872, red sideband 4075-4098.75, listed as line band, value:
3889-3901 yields 1.1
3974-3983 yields 1.2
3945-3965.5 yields 2.9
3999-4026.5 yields -3.3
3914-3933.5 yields 3.4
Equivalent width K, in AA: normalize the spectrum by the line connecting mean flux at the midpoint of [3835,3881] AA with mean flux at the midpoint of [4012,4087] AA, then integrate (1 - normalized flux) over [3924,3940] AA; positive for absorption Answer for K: 6.6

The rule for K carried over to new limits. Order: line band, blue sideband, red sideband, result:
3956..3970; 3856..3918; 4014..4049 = 5.7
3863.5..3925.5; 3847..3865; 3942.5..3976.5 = -4.3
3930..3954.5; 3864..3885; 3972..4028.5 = 6.4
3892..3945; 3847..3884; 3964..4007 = 4.9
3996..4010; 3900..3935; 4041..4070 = -2.1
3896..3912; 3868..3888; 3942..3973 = -2.8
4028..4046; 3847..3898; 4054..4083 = -2.4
